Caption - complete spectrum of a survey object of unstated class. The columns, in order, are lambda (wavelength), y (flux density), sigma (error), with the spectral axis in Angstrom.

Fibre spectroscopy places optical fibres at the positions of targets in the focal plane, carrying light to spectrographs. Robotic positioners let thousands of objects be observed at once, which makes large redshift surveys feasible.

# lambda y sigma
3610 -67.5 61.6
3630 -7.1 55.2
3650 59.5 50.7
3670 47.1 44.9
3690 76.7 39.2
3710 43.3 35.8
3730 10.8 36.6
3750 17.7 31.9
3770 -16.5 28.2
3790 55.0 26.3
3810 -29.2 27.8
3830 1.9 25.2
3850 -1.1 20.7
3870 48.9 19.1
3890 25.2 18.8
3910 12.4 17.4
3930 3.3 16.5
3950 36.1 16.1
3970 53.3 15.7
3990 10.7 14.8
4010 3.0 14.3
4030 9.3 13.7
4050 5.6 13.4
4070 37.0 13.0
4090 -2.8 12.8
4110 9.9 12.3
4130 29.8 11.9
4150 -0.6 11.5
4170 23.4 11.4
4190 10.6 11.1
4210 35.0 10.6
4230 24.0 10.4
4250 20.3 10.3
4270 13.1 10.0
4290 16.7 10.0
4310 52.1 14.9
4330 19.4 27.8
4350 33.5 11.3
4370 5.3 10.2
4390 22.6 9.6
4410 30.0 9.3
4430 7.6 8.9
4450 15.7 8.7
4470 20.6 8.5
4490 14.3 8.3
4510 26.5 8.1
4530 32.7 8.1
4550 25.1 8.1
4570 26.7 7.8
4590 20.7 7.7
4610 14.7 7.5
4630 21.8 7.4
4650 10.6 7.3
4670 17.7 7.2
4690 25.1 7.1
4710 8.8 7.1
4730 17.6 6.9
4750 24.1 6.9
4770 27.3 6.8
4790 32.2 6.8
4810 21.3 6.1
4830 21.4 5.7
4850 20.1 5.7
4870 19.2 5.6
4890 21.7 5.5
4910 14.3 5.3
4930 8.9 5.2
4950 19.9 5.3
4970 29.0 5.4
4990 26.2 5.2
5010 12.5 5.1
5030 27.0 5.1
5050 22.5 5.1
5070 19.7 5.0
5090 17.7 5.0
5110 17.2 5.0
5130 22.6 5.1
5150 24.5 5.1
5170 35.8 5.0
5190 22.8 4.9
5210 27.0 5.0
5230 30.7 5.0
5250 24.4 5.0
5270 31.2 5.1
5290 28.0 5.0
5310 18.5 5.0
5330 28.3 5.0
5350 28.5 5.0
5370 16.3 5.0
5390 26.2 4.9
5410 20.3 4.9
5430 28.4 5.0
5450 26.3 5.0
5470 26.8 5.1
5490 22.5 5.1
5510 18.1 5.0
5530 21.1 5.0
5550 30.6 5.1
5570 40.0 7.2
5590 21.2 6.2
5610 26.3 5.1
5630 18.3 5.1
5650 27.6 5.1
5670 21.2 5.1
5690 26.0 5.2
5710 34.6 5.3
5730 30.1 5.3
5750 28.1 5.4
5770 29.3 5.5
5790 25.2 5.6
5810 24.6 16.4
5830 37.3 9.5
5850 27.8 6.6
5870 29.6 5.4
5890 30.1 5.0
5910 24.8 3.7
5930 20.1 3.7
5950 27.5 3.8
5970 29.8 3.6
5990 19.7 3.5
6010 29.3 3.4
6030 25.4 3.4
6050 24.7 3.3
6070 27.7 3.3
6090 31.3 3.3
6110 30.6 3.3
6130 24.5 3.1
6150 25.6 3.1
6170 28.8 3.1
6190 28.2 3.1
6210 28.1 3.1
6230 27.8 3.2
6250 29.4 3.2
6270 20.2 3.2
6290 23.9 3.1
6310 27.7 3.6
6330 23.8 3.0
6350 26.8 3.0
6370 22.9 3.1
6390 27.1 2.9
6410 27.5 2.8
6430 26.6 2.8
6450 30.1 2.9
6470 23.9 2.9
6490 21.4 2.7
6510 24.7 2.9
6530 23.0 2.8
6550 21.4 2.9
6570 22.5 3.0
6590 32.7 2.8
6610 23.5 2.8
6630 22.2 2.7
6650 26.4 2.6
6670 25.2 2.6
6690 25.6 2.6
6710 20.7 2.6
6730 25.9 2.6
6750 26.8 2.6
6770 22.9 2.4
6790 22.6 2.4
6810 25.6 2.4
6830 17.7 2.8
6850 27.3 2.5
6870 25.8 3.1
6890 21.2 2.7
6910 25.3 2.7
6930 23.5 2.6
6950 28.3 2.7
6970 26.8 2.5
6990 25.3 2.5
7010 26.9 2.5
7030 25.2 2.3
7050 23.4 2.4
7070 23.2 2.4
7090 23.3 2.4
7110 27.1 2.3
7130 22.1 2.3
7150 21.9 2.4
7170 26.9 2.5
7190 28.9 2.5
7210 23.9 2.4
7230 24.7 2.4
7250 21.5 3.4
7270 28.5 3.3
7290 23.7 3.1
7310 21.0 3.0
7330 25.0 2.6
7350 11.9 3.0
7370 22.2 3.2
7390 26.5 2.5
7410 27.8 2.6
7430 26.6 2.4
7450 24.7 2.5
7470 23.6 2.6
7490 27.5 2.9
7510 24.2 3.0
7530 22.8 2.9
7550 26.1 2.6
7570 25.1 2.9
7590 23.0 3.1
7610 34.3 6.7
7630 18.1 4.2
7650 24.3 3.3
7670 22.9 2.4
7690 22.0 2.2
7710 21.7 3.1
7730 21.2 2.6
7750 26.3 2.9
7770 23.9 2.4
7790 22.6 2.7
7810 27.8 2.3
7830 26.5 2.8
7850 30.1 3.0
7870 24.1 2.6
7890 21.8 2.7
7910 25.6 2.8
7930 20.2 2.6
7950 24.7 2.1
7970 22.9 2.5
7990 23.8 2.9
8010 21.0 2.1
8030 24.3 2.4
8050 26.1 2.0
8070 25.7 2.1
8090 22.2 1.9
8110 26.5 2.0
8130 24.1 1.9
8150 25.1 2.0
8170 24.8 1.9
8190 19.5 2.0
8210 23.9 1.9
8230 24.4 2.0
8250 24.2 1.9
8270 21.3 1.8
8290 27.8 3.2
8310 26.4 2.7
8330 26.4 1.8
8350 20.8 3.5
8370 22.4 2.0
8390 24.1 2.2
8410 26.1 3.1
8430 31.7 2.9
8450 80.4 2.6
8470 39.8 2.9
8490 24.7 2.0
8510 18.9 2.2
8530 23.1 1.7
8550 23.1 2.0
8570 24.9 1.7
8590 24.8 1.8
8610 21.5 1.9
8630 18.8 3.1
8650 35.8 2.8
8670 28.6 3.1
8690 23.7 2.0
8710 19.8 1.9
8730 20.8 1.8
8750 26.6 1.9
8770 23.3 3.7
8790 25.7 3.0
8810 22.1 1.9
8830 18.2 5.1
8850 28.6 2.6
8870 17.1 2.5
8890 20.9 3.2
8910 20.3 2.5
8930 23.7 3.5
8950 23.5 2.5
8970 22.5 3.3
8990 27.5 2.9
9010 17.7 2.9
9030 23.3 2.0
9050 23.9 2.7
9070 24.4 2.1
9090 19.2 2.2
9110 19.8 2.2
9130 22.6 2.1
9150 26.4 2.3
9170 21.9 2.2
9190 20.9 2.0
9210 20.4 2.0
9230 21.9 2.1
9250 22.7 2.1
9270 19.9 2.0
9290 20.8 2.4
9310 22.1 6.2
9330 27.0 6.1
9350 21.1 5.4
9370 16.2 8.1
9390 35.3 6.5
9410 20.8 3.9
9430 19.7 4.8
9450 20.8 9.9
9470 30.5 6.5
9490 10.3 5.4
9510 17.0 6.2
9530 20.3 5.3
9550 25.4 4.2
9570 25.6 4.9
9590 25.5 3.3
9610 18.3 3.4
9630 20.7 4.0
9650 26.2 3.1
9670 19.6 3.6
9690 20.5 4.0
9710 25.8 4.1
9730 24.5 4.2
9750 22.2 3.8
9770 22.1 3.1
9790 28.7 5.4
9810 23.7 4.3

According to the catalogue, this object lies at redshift 0.29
